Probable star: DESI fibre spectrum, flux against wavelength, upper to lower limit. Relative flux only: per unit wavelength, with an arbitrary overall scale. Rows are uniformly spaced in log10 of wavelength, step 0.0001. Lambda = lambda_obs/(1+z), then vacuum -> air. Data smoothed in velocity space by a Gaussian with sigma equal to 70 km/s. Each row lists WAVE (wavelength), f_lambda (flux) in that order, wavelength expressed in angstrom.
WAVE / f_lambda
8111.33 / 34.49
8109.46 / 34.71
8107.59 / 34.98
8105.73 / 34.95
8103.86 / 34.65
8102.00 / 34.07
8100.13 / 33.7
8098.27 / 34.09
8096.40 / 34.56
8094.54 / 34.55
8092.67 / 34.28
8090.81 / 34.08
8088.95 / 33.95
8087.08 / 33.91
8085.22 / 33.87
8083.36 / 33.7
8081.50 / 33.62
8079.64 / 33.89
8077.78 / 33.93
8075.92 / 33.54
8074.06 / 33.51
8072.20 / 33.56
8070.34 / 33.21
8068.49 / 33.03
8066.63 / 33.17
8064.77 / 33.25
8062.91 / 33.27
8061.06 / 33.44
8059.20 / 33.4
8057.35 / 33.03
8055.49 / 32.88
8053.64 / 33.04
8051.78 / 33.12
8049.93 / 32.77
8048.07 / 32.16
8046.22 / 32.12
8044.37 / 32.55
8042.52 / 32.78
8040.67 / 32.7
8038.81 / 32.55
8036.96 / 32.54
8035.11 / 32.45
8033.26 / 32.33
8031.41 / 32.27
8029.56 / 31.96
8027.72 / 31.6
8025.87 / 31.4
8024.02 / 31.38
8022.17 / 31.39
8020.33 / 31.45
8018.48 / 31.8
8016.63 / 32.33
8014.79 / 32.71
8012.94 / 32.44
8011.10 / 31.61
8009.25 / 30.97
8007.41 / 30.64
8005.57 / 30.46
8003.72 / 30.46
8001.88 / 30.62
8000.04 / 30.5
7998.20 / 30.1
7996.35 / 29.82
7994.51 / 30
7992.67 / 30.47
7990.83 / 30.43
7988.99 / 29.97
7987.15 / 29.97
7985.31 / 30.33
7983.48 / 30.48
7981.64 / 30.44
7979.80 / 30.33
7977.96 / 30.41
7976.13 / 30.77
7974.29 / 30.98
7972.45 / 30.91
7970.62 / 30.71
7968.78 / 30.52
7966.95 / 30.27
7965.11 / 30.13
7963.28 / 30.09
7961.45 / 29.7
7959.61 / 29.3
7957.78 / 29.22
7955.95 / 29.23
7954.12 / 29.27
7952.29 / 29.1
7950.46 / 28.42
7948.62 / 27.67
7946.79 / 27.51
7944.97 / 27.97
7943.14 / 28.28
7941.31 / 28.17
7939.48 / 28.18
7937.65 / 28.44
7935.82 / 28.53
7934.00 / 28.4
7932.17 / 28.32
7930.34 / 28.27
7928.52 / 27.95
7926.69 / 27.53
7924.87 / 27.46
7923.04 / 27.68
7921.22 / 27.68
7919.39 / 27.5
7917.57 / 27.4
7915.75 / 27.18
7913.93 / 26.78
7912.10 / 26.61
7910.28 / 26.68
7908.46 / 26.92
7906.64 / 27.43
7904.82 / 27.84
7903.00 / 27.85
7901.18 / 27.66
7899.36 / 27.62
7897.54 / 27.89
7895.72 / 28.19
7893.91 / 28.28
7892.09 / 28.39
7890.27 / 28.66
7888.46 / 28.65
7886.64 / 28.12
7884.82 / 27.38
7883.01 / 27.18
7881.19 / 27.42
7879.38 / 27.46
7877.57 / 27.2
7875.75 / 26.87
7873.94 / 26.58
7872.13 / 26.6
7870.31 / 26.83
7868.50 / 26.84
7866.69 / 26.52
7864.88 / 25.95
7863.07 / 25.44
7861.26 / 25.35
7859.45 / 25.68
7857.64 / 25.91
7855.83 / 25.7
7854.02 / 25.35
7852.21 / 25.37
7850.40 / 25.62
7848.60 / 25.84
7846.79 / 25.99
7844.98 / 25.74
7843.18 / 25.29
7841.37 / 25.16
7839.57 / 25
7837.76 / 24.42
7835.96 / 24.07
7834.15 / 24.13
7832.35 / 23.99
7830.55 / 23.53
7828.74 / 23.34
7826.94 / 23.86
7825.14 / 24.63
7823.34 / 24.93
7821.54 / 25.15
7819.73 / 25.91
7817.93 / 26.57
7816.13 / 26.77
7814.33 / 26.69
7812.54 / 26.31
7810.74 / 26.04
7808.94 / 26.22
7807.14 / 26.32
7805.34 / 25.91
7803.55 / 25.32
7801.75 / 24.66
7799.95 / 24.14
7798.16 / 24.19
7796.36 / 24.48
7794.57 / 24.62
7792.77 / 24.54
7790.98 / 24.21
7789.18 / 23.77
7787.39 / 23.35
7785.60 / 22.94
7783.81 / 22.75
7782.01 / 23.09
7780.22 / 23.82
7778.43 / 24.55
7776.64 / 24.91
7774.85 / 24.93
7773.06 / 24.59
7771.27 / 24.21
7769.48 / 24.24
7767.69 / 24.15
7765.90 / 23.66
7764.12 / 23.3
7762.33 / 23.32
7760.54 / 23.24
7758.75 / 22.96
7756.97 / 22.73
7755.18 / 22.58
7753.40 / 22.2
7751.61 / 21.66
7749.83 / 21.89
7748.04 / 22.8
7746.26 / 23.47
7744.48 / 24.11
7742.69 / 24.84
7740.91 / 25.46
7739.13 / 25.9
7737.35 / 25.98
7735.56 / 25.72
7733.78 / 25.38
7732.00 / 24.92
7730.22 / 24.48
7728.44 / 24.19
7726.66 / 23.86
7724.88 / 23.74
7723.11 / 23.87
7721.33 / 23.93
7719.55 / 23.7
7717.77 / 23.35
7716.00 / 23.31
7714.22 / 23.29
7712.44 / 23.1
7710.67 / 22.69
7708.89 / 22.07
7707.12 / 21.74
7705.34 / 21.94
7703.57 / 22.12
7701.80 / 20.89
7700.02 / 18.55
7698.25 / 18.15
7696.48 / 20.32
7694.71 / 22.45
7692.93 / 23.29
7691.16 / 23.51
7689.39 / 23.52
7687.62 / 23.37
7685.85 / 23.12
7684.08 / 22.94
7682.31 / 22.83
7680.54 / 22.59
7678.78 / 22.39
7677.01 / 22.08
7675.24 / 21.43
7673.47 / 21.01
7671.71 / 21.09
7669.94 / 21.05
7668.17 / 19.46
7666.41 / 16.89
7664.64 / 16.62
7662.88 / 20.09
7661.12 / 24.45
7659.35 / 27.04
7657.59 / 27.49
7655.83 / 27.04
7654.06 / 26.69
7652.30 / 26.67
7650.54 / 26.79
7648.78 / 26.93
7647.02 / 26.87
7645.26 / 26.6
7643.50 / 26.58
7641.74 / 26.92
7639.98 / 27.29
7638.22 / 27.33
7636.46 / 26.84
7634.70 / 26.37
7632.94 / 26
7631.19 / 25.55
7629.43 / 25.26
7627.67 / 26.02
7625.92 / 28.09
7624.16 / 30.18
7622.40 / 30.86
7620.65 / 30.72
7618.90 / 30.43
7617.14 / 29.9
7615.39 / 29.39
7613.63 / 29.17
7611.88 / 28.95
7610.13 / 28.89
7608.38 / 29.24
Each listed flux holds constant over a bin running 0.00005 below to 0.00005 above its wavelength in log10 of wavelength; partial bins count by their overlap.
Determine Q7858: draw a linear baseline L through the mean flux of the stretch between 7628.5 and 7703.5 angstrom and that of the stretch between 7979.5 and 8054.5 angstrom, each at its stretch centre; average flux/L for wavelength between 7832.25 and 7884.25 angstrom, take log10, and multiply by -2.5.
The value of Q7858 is 0.08 mag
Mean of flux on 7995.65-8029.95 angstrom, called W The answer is 31.2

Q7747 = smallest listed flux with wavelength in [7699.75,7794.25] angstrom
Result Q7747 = 18.55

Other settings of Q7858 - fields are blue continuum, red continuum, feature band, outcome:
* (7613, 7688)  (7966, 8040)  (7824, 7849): 0.15 mag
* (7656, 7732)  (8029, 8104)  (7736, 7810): 0.03 mag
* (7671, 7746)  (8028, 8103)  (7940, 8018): 0.03 mag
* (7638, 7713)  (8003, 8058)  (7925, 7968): 0.05 mag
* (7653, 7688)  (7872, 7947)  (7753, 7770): 0.06 mag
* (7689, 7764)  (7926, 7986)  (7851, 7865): 0.05 mag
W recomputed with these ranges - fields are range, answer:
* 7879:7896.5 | 28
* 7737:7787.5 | 23.7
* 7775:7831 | 24.8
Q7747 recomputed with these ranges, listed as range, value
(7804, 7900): 23.34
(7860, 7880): 25.35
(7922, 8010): 27.46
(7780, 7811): 22.75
